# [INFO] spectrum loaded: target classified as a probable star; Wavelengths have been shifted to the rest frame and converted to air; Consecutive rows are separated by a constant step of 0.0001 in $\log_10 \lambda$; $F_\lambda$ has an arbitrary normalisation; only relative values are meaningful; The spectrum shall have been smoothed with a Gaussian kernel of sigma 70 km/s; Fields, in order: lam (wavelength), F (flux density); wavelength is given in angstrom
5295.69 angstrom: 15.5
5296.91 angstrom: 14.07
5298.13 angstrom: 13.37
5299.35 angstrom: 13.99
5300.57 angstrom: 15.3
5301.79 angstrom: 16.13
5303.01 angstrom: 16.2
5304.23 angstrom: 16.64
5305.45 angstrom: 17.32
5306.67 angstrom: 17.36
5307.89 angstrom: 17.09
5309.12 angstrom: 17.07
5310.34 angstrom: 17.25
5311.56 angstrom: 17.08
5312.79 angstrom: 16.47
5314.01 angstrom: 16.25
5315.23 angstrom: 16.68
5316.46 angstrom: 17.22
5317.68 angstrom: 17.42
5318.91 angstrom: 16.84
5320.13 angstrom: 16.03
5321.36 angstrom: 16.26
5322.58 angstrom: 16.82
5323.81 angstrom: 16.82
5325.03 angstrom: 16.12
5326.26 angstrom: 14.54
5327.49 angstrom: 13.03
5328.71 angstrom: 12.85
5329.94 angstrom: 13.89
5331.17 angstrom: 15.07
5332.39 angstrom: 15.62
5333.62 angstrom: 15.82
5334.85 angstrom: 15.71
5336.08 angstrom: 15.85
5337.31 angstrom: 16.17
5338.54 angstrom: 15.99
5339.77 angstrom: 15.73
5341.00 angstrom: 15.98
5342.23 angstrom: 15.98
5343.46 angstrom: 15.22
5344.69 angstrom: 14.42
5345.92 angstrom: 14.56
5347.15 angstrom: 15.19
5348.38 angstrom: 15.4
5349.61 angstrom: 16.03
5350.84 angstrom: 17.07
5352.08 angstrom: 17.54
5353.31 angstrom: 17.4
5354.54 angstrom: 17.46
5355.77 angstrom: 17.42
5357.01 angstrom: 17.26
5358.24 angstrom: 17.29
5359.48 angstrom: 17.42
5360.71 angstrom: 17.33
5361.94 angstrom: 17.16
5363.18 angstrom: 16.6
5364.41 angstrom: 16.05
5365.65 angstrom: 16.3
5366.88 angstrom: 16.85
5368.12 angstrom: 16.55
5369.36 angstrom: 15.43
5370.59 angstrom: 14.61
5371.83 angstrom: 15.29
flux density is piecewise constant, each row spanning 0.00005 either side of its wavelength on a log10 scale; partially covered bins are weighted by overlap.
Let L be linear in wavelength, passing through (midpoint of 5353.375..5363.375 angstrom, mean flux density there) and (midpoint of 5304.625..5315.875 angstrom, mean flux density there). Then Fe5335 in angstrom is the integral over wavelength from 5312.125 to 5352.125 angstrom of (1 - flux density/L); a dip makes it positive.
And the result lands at 3.1 angstrom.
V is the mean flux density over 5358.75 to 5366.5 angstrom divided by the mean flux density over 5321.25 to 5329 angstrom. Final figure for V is 1.10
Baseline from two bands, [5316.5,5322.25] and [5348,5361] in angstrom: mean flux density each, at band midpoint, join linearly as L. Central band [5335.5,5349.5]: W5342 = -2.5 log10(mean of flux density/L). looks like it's 0.10 mag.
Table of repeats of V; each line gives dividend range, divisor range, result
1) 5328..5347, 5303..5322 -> 0.91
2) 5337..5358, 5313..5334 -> 1.03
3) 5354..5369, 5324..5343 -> 1.11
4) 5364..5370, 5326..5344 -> 1.07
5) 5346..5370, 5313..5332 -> 1.06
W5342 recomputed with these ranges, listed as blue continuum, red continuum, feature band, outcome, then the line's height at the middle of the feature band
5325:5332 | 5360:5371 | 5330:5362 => -0.07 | 15.2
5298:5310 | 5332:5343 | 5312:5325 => -0.04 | 16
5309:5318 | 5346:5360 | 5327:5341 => 0.12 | 16.8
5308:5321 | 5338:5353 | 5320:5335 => 0.08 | 16.4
